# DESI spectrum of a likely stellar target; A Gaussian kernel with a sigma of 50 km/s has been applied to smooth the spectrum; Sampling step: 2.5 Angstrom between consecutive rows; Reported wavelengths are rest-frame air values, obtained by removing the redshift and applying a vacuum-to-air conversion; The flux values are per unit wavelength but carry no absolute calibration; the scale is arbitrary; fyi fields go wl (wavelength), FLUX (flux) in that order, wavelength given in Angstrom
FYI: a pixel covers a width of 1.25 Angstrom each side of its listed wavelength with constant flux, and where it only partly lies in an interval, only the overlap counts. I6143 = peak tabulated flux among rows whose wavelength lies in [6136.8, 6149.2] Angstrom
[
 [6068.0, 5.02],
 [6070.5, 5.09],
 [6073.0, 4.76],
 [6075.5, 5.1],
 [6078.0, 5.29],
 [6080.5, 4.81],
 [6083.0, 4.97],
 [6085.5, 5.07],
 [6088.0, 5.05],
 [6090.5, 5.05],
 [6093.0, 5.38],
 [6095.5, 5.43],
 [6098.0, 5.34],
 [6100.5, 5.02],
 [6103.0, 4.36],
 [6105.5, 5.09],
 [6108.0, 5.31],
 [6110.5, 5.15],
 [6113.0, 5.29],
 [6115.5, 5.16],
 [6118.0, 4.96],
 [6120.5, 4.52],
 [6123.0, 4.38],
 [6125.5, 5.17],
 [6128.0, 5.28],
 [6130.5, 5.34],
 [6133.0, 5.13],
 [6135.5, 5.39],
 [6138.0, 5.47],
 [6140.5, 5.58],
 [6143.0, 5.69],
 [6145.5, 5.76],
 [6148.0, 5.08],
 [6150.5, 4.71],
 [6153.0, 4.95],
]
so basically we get 5.76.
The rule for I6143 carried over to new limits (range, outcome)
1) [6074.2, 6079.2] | 5.29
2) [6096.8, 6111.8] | 5.34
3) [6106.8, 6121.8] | 5.31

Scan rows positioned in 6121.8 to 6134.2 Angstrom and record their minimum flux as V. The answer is 4.38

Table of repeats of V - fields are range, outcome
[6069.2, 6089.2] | 4.76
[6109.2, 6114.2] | 5.15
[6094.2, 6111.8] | 4.36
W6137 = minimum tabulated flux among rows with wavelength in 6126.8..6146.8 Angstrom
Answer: 5.13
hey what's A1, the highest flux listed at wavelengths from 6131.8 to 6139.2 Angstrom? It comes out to 5.47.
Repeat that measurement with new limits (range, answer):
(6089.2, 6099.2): 5.43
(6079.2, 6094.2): 5.38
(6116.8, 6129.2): 5.28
